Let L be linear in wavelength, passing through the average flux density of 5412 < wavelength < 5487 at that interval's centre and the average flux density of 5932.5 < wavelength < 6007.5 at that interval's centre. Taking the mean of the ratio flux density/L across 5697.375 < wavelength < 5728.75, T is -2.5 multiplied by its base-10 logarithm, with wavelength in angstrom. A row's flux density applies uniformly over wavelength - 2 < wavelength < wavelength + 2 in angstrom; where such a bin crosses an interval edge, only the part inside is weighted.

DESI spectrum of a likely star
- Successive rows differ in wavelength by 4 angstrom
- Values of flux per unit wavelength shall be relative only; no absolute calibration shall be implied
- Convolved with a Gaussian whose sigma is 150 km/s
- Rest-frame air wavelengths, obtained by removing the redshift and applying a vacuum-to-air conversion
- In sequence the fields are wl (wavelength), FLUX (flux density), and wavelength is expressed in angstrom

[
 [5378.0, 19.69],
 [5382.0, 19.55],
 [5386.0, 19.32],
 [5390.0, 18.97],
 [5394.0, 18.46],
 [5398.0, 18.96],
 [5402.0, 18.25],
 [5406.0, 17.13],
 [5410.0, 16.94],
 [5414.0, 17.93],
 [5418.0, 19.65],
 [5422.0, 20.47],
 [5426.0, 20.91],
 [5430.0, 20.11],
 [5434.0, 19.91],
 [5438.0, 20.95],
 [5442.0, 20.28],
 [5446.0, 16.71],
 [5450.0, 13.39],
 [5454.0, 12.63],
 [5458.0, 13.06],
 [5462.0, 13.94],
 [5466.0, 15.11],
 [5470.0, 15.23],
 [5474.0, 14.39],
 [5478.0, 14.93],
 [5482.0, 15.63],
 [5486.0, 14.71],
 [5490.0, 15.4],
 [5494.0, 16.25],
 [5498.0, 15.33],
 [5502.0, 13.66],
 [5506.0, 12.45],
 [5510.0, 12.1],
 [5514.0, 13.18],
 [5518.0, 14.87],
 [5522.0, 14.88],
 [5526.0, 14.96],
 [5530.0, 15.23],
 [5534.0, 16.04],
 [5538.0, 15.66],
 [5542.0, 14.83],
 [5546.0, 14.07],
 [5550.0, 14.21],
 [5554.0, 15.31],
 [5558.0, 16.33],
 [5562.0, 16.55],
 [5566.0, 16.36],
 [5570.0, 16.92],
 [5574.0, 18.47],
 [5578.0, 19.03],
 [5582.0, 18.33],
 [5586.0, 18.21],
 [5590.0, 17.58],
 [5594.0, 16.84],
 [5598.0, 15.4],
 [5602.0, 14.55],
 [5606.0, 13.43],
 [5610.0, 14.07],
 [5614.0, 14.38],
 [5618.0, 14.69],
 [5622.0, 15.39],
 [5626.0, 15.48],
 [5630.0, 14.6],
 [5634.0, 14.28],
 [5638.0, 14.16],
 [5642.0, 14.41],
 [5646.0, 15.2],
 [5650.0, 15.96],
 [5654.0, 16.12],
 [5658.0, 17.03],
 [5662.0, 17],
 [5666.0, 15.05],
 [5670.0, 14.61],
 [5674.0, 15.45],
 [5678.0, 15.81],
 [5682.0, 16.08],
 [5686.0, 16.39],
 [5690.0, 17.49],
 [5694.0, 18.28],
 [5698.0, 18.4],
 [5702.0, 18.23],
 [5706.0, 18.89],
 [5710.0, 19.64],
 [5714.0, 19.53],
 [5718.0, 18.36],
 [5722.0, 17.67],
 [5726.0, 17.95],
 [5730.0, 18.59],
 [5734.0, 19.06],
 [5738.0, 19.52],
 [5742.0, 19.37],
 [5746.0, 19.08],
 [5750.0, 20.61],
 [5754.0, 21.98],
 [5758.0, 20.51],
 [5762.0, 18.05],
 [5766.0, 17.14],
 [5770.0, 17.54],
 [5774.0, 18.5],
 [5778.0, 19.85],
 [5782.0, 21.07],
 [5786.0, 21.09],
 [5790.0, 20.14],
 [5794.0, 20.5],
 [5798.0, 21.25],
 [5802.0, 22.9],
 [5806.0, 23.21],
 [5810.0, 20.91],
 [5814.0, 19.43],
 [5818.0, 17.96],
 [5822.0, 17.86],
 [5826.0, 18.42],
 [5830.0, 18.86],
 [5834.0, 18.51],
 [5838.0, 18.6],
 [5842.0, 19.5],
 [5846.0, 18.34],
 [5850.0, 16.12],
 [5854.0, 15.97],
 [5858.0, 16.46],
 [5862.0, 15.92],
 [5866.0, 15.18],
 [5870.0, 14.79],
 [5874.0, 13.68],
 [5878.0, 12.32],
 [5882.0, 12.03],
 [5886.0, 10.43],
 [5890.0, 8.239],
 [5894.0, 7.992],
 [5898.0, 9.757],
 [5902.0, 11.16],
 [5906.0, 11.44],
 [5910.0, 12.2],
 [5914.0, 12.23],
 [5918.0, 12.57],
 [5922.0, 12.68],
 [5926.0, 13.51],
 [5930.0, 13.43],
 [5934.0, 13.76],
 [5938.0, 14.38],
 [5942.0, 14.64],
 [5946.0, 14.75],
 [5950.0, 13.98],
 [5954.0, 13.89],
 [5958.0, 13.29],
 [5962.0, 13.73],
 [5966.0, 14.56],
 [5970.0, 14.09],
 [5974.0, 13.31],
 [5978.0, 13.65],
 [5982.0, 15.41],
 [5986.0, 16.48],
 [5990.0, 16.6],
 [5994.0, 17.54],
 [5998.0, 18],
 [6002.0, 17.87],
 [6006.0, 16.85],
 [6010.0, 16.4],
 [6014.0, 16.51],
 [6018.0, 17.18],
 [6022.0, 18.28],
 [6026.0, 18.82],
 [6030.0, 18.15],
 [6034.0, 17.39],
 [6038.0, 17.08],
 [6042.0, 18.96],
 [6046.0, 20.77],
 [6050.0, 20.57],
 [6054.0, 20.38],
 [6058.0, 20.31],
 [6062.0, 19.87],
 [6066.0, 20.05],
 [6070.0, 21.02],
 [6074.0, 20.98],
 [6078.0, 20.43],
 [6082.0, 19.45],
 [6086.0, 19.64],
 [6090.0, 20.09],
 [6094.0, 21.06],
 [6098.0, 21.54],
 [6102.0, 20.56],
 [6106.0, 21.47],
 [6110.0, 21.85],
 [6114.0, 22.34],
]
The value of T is -0.17 mag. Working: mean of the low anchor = 16.9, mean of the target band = 18.6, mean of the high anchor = 15.1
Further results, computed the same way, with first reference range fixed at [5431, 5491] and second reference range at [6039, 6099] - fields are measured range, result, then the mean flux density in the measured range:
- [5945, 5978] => 0.37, 13.9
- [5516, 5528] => 0.10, 14.9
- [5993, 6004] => 0.11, 17.8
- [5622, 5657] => 0.14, 15.1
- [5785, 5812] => -0.17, 21.4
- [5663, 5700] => 0.07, 16.4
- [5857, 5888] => 0.34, 13.8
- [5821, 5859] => 0.04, 17.9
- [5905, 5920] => 0.49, 12.2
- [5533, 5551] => 0.10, 14.9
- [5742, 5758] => -0.14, 20.4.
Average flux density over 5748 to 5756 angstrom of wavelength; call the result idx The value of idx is 21.3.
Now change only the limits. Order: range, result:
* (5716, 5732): 18.1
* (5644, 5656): 15.8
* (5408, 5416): 17.4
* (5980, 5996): 16.5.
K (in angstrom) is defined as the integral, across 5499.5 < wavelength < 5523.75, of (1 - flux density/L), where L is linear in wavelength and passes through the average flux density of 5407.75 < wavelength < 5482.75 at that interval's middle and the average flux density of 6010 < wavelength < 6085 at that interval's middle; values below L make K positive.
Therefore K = 5.2 angstrom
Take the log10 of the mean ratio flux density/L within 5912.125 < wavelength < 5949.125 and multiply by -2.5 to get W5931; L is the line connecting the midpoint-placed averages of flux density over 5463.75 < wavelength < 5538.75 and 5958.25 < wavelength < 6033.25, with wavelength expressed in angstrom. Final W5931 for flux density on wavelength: 0.18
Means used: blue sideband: 14.7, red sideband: 16.2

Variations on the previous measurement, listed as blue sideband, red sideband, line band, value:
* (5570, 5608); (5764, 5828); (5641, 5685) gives 0.14 mag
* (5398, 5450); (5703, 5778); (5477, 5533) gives 0.28 mag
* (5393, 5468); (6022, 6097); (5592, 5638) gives 0.23 mag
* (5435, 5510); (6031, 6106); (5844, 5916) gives 0.38 mag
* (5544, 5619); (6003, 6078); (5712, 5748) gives -0.11 mag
